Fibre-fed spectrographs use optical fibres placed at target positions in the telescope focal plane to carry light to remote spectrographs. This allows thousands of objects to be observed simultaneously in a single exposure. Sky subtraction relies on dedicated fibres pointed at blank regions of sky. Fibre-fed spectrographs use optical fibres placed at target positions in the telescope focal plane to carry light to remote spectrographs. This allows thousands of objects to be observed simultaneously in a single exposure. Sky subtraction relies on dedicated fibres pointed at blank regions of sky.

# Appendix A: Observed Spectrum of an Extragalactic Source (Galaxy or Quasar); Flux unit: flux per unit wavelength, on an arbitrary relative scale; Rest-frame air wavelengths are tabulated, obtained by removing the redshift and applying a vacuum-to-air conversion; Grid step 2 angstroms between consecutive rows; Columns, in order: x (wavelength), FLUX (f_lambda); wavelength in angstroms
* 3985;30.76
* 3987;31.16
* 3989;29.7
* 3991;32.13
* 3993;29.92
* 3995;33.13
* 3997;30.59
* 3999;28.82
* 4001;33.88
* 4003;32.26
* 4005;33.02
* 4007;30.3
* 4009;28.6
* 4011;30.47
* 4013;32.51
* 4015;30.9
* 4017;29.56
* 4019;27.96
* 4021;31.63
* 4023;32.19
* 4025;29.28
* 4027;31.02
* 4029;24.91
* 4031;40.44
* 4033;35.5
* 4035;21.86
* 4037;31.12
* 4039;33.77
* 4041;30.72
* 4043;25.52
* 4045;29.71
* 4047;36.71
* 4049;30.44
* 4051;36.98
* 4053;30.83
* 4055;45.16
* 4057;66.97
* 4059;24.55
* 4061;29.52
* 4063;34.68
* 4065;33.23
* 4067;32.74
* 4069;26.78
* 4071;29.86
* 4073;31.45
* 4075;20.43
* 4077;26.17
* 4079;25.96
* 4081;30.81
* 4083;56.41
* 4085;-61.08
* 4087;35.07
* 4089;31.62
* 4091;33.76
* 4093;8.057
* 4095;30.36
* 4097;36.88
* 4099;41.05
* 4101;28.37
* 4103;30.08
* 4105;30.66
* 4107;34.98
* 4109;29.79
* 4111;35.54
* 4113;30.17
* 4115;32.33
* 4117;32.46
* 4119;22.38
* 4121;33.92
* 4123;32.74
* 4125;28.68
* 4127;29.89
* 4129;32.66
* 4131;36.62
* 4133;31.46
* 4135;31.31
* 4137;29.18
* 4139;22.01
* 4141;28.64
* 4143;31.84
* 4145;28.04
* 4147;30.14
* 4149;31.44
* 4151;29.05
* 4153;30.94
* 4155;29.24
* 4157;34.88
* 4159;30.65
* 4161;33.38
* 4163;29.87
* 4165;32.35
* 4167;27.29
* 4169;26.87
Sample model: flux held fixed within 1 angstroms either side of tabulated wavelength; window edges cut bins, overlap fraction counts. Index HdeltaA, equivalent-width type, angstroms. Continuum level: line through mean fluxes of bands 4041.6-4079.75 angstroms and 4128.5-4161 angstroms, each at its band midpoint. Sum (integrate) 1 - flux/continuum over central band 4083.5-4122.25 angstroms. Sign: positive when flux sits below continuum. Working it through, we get 6.0 angstroms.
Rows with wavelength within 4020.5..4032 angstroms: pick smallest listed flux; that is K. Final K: 24.91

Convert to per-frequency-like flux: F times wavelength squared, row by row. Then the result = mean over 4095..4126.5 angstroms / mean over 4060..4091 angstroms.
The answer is 1.3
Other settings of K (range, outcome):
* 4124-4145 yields 22.01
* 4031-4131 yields -61.08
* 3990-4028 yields 27.96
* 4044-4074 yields 24.55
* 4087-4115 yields 8.057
